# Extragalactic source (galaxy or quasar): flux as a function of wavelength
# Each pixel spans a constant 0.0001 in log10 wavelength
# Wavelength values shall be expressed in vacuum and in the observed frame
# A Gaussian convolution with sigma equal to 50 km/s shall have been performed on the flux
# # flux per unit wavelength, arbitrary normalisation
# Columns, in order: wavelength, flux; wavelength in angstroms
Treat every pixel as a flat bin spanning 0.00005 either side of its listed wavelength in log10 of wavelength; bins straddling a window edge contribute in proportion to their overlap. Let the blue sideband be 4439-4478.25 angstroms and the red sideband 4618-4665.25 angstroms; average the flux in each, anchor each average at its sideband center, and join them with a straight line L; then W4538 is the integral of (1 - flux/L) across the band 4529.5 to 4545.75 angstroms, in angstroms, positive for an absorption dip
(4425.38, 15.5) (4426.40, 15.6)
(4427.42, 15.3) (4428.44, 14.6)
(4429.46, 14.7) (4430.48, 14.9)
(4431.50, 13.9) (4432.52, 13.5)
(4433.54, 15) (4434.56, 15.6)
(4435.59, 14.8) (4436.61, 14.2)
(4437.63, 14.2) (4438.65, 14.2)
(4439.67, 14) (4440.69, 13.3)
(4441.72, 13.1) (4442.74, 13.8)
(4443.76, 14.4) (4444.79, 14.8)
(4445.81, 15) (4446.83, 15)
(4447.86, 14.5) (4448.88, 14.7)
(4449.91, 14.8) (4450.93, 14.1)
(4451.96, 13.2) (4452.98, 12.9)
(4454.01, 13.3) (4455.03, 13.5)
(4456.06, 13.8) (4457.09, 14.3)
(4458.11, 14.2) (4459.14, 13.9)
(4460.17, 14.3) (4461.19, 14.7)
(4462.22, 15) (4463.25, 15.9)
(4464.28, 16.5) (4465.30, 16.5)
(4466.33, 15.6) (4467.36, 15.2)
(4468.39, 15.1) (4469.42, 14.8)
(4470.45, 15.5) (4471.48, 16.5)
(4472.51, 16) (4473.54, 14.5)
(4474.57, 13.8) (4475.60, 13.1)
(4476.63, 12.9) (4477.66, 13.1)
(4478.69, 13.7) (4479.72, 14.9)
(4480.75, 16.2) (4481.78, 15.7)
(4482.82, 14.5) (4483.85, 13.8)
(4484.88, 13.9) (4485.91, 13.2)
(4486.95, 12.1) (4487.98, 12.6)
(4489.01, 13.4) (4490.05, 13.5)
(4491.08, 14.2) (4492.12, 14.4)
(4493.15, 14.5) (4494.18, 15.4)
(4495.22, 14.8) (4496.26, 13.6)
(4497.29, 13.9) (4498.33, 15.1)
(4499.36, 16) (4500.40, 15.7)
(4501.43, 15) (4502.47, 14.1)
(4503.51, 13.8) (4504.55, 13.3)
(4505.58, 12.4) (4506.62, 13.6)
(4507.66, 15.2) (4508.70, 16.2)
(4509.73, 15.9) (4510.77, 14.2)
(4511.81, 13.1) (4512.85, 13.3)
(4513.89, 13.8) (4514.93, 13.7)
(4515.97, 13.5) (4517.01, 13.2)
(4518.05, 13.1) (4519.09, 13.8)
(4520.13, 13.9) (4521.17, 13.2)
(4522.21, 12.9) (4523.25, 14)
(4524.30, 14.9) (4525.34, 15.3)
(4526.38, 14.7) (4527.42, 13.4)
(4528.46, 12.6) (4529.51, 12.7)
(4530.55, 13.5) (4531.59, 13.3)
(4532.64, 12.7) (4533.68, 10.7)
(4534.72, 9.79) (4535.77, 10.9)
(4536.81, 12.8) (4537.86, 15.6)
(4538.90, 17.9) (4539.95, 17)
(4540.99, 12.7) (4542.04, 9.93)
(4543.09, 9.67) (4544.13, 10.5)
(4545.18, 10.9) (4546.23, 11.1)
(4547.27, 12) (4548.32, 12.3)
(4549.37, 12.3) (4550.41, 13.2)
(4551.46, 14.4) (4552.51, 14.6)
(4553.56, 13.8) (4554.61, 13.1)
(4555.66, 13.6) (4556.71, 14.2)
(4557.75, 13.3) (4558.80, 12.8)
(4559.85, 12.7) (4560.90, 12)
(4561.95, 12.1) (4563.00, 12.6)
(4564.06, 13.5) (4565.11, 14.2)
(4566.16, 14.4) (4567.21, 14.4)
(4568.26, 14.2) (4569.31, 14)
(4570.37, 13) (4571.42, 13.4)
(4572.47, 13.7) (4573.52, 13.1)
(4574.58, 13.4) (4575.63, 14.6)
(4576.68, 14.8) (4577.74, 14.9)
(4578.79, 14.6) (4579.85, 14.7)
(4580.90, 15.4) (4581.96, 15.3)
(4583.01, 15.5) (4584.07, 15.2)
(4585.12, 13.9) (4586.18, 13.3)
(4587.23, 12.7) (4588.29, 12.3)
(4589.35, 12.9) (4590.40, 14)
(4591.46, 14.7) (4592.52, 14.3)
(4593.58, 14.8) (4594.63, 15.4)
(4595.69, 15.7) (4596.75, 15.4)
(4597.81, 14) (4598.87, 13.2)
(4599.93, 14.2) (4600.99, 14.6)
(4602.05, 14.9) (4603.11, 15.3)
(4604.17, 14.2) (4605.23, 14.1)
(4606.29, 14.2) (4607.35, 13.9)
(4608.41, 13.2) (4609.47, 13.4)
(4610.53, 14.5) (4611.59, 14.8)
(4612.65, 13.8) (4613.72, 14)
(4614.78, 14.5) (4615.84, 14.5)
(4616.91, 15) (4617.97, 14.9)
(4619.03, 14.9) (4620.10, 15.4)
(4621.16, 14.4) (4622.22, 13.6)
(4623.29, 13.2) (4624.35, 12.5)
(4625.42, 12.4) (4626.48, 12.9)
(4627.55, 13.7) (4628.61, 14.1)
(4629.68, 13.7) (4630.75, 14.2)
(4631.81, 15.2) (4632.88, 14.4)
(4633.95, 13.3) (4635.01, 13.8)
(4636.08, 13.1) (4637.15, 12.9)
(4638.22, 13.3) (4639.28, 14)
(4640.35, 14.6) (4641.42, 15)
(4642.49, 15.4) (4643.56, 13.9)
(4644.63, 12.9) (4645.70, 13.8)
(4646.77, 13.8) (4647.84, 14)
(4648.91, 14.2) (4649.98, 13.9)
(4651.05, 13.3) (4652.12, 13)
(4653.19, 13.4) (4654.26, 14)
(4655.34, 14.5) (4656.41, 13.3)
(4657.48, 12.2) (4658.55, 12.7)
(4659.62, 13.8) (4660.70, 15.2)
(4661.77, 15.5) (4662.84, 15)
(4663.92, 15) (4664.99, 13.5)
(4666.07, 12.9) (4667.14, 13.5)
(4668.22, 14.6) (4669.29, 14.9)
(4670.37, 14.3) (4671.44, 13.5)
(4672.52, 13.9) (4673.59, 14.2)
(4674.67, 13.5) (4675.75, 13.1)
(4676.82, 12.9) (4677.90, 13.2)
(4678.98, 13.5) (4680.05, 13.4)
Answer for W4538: 1.93 angstroms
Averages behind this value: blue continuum 14.5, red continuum 13.9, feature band 12.5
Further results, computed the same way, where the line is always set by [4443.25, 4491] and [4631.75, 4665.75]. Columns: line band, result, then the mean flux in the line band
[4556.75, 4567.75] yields 0.70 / 13.3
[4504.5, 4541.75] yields 1.53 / 13.7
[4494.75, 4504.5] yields -0.19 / 14.6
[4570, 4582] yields -0.09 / 14.2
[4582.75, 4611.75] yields -0.35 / 14.2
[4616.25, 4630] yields 0.07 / 13.9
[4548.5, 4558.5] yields 0.44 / 13.6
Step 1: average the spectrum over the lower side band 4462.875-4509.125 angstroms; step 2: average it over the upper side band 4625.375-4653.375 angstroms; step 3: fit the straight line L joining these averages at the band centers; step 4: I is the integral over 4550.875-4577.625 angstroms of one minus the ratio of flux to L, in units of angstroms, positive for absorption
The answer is 1.0 angstroms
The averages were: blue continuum 14.5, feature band 13.6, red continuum 13.8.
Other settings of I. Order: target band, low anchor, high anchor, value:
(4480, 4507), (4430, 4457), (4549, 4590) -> -0.4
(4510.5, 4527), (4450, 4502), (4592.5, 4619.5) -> 0.8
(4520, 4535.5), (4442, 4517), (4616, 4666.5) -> 1.2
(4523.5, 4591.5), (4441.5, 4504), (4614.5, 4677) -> 3.7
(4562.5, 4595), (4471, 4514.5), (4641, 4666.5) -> 0.0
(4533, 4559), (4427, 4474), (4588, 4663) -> 2.8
